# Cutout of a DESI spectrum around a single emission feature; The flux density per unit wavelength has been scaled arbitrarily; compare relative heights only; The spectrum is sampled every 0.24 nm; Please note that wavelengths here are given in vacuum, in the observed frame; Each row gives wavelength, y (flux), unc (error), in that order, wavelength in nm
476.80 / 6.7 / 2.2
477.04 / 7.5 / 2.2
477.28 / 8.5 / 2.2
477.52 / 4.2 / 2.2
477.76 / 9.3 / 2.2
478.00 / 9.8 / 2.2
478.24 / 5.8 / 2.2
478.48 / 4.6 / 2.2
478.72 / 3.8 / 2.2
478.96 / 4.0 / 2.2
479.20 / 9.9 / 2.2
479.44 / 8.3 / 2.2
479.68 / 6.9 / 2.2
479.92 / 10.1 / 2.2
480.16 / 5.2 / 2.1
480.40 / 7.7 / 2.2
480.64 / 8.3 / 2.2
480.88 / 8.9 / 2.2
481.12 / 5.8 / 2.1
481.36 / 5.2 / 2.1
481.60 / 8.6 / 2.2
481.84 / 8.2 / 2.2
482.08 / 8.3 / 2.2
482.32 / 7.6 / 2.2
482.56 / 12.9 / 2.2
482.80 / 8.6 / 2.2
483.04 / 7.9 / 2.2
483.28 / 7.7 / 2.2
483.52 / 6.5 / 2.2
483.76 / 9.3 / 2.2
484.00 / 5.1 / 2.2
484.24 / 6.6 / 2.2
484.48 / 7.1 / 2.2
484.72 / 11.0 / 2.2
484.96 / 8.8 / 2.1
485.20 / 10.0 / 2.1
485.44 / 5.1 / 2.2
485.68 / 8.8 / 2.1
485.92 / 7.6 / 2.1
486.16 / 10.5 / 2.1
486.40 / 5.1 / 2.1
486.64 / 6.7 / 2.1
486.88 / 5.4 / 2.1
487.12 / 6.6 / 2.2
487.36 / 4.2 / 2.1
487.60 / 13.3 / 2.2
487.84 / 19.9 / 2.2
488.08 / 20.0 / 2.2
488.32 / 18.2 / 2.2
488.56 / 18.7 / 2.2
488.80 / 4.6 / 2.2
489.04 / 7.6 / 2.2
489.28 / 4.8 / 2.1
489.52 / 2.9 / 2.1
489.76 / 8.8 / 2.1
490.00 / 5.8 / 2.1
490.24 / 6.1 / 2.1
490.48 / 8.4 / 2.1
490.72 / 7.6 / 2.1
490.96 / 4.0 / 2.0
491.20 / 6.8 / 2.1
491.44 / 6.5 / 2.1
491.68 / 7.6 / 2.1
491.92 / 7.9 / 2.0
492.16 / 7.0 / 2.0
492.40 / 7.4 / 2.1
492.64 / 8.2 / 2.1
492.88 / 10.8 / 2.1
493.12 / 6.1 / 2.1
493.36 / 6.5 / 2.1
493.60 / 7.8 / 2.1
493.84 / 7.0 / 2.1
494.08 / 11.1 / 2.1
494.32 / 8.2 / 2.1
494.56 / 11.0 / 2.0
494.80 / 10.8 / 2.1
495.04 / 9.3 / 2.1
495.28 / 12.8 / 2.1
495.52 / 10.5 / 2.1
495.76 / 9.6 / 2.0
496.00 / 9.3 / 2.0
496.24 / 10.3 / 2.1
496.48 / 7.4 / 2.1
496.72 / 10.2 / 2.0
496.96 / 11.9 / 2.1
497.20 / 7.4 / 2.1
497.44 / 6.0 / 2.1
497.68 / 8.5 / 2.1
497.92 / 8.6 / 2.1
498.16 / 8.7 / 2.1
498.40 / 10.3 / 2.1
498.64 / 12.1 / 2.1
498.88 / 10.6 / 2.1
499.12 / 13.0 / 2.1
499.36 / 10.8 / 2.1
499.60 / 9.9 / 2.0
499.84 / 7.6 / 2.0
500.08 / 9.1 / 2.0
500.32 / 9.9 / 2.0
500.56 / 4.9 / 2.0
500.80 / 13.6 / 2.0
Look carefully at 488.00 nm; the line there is [O II] 3727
